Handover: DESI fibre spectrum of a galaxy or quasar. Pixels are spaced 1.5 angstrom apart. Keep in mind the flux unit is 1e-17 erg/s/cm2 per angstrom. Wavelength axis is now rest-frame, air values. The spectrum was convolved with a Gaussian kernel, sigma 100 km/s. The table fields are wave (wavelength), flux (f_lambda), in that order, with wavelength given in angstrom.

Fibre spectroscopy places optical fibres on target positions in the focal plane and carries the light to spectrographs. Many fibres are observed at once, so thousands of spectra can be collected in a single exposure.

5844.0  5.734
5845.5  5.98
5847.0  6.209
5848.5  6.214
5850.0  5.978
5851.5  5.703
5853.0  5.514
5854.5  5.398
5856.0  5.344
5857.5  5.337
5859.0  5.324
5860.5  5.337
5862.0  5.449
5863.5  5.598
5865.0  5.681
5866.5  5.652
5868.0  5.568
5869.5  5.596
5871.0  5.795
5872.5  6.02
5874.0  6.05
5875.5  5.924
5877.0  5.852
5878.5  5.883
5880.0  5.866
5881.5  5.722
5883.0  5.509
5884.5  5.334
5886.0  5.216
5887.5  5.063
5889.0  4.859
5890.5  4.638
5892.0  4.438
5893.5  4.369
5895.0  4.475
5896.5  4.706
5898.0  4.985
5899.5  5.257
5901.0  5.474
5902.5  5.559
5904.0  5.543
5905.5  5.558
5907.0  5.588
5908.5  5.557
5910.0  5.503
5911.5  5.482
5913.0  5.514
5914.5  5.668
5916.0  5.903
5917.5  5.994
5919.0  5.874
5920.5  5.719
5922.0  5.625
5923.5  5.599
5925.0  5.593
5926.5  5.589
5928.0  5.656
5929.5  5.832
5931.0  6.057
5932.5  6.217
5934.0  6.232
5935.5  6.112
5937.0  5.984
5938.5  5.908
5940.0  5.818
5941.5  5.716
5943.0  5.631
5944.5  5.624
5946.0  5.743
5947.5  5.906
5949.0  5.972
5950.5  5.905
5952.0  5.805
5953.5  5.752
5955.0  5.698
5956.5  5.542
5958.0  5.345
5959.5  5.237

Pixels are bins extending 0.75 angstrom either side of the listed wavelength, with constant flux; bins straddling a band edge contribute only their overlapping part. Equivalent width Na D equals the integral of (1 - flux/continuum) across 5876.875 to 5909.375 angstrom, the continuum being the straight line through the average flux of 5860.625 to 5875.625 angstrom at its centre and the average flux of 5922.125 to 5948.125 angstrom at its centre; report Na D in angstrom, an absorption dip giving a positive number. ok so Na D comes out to 2.9 angstrom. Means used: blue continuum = 5.71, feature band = 5.24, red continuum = 5.83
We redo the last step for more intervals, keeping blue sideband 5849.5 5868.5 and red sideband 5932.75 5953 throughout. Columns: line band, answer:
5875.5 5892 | 0.74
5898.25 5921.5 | 0.57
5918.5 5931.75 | 0.18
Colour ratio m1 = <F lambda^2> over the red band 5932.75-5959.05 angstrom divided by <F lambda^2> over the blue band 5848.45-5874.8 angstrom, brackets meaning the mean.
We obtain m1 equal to 1.06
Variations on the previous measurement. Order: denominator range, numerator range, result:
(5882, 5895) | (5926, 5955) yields 1.21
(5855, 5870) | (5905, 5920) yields 1.05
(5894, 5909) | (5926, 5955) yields 1.13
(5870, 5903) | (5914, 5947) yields 1.11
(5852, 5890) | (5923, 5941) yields 1.08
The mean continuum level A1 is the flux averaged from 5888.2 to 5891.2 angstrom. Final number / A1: 4.76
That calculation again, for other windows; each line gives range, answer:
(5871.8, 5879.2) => 5.95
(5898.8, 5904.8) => 5.46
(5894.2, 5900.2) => 4.85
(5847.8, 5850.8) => 6.09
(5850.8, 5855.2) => 5.54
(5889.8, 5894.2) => 4.48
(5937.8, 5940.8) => 5.86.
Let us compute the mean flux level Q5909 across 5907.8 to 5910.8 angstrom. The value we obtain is 5.53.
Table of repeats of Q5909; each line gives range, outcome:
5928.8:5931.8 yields 5.95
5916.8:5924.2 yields 5.76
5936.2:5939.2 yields 5.95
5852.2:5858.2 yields 5.4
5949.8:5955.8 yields 5.79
